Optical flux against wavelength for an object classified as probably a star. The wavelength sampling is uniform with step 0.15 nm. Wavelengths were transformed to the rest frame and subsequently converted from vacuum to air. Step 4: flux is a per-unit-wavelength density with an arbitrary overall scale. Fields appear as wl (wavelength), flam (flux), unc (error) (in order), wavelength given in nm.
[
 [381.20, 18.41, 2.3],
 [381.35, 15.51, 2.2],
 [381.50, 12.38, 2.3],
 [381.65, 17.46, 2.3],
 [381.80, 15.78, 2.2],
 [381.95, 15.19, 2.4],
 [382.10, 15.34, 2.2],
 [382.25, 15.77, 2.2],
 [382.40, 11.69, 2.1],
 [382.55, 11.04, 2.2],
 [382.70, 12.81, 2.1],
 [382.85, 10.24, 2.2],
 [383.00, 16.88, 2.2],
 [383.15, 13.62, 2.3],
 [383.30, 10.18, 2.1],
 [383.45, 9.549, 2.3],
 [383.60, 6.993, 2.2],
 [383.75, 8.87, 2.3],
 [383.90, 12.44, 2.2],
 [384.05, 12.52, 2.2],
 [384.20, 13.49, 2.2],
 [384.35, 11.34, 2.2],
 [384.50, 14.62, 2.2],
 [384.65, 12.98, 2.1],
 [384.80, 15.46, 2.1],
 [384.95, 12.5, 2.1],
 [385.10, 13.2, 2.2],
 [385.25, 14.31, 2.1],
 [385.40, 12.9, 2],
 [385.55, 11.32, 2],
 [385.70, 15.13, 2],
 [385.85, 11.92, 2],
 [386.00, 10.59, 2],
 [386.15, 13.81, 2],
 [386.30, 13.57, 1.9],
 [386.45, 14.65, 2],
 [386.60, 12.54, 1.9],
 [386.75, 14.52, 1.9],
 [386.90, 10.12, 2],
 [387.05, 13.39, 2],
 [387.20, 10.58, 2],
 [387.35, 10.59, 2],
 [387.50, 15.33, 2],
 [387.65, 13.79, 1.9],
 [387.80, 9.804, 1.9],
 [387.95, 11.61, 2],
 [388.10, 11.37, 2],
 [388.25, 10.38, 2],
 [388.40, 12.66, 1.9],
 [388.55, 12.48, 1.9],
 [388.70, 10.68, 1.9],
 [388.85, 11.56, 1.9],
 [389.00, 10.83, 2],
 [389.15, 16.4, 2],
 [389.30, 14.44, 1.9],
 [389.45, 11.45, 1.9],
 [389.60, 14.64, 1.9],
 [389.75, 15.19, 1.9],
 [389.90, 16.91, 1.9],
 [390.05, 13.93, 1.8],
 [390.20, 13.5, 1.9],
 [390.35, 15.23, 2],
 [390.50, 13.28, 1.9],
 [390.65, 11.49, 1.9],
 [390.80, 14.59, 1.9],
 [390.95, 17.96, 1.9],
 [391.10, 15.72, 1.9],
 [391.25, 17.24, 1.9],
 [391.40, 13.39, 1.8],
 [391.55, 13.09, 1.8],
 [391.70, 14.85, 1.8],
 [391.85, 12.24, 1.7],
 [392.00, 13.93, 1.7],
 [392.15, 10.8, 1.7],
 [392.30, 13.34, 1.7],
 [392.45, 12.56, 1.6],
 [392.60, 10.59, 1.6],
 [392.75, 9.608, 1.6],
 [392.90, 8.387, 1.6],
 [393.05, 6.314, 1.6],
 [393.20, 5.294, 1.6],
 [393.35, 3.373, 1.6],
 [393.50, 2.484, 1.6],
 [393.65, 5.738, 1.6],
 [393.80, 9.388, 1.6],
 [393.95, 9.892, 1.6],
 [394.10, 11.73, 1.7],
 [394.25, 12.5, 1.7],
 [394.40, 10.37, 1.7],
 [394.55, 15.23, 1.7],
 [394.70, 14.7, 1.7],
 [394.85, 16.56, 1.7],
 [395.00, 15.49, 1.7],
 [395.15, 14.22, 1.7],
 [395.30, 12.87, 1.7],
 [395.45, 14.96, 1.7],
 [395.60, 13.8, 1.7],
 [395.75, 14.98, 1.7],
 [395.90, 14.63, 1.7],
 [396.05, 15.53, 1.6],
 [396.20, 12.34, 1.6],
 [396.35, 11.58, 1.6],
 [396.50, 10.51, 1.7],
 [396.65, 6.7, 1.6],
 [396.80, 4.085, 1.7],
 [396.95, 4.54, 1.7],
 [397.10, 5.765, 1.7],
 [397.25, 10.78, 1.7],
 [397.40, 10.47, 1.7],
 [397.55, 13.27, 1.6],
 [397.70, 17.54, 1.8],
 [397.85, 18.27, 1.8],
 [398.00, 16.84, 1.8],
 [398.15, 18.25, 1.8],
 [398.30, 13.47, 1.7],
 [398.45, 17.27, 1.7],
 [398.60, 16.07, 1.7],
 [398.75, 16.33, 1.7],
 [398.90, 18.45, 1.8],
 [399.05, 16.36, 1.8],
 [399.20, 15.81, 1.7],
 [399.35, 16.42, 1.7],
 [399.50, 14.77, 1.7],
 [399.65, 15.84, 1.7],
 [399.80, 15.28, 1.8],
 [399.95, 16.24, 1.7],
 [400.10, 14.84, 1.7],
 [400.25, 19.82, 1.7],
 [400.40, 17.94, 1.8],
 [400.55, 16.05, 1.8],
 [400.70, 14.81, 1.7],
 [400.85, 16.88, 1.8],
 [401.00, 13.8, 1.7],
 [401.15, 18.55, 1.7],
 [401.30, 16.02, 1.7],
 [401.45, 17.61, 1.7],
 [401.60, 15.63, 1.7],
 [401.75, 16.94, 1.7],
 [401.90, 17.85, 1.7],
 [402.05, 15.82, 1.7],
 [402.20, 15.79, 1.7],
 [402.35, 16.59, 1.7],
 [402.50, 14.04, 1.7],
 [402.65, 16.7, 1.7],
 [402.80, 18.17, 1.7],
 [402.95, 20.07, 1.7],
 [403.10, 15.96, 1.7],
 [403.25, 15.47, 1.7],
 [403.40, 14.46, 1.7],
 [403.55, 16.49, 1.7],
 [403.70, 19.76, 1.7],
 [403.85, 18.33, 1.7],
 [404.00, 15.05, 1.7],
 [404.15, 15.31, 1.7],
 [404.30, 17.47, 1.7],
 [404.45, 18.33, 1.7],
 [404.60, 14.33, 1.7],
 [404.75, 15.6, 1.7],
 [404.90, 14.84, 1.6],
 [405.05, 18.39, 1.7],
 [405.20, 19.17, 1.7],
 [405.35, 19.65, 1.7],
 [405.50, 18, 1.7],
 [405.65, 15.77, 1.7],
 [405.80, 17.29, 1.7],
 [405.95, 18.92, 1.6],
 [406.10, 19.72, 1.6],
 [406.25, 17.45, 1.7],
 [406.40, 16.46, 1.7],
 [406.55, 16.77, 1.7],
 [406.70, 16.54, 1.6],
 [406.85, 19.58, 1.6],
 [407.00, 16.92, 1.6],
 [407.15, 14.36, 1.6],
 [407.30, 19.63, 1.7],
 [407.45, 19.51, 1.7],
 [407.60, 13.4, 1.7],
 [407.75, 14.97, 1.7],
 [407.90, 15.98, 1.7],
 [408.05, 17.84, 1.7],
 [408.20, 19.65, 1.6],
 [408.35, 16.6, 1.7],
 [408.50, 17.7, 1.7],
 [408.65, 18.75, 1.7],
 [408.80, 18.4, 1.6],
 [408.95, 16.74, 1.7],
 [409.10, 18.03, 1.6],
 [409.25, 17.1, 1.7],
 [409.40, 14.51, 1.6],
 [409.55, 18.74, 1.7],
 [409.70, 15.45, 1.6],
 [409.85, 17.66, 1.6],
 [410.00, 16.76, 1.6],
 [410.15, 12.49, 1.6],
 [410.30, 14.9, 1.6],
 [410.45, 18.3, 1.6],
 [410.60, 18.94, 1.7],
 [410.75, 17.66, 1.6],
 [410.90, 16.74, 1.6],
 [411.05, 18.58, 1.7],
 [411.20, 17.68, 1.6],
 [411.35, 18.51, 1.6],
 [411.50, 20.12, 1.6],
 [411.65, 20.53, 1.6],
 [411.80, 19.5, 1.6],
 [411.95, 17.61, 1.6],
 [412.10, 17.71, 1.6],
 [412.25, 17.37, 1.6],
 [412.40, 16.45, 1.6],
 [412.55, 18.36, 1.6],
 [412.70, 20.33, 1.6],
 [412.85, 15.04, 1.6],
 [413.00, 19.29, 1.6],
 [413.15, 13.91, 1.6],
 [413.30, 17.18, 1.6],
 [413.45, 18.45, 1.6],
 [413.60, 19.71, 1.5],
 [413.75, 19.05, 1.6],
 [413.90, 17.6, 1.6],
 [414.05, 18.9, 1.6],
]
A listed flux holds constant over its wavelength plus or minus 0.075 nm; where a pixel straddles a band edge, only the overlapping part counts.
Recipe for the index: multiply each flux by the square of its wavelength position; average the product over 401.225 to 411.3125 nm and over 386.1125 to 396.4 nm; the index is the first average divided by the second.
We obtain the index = 1.5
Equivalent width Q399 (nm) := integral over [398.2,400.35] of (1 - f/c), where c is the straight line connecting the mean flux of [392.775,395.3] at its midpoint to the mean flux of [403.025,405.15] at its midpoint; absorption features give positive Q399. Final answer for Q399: -0.451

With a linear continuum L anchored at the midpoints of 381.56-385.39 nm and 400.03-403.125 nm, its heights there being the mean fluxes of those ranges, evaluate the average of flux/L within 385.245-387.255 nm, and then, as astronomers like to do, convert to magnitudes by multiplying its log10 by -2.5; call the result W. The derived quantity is 0.06 mag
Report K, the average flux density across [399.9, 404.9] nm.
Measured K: 16.5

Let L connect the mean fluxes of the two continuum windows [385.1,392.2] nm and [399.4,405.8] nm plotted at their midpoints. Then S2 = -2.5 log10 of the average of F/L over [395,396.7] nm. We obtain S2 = 0.14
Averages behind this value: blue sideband 13.2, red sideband 16.6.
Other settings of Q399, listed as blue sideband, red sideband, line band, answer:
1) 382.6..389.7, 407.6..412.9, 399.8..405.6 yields -0.32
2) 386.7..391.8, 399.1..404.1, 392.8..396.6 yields 0.90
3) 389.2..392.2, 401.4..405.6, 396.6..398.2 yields 0.43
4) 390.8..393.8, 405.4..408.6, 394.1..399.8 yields -0.33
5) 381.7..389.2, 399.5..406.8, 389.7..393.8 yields 0.64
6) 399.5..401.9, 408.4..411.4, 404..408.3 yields -0.08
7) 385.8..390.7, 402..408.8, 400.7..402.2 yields -0.03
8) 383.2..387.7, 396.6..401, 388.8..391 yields -0.16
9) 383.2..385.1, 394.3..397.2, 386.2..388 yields -0.10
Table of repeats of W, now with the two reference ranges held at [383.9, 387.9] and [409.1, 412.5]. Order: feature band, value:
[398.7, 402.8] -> -0.05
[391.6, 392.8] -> 0.14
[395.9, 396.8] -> 0.32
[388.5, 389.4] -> 0.06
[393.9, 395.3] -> 0.08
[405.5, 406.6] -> -0.06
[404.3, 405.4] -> -0.05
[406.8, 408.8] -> -0.03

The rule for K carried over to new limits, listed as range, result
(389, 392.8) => 13.8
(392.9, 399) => 12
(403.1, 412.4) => 17.3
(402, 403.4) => 16.4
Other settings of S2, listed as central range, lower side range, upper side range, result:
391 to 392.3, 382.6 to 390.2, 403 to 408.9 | -0.01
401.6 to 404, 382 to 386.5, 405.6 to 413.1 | -0.03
